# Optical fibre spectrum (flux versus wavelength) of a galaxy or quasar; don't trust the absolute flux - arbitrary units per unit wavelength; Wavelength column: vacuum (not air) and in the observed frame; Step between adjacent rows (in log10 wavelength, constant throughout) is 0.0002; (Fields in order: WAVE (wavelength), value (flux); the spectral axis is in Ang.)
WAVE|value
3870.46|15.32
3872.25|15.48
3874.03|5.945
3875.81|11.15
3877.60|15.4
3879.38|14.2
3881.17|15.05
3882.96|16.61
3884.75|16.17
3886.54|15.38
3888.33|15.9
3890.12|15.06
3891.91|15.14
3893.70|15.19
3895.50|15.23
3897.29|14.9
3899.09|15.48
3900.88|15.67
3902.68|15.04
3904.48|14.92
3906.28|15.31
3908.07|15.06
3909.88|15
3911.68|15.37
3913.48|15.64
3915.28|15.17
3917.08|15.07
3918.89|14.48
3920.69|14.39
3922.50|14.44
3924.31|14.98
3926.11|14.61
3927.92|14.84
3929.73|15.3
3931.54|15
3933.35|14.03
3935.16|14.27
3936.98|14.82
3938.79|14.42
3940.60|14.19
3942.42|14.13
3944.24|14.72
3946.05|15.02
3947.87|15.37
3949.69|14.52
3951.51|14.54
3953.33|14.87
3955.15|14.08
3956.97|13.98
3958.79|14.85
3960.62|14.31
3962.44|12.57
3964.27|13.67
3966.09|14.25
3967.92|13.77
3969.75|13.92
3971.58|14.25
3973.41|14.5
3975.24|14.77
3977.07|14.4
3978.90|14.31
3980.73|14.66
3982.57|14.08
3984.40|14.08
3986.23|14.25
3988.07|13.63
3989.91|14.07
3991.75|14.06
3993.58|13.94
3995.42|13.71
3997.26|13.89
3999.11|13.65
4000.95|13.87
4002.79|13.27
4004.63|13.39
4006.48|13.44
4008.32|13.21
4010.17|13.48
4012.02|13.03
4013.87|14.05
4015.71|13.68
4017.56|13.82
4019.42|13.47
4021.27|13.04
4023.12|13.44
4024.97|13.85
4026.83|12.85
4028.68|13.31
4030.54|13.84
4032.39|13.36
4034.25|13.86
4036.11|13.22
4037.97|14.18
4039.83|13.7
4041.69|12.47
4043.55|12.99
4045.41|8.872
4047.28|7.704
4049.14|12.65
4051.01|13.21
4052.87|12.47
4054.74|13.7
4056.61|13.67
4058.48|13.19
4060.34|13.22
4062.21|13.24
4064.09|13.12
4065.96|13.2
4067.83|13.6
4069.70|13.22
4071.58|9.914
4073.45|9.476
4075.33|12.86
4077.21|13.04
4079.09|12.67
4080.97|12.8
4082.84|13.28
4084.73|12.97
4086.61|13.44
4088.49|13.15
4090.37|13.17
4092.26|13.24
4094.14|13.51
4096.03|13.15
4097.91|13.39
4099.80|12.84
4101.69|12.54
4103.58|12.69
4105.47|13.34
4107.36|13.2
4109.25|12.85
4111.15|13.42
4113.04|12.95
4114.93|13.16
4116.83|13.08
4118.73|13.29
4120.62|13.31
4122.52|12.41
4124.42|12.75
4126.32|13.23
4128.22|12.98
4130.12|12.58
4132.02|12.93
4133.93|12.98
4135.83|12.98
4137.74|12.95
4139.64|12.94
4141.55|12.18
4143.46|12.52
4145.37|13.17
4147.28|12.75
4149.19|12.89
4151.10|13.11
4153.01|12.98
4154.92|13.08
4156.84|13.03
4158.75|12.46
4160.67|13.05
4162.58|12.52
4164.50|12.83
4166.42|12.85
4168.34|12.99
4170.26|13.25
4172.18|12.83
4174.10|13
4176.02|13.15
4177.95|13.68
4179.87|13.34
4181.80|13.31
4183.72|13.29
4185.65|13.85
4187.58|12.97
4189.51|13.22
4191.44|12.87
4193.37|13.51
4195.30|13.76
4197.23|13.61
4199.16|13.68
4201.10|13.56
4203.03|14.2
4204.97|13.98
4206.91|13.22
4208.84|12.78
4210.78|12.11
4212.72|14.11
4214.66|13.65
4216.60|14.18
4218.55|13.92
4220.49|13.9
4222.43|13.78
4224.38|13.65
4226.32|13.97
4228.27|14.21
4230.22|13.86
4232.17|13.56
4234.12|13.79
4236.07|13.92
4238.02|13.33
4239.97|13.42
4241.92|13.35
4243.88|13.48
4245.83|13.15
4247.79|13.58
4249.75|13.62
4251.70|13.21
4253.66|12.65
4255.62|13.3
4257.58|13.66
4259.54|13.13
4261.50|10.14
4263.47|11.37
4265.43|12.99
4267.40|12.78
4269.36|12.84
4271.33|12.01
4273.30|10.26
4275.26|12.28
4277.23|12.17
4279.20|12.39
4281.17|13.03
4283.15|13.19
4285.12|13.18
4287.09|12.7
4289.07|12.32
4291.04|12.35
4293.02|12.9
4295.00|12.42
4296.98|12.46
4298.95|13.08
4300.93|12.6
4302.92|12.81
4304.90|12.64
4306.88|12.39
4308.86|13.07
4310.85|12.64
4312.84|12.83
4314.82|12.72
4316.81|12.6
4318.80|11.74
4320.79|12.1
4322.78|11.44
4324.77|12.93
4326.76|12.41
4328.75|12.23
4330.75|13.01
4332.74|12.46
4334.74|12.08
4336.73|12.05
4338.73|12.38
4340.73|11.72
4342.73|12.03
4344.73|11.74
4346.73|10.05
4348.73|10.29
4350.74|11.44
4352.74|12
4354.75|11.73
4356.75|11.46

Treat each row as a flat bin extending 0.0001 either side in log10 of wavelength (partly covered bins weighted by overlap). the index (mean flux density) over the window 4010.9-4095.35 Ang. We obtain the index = 12.9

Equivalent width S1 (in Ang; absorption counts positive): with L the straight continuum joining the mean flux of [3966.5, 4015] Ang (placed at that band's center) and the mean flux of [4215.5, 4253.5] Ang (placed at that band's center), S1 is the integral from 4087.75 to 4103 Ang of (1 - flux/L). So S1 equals 0.8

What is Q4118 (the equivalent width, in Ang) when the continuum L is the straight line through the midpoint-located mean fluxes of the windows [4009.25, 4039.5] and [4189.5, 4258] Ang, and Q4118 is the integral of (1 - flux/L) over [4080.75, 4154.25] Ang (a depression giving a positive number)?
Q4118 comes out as 2.9 Ang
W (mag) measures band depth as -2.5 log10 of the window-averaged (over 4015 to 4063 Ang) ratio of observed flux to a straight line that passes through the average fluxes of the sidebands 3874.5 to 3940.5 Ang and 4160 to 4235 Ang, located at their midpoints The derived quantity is 0.10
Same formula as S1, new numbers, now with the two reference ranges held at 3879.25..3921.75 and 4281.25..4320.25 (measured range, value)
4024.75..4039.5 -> 0.86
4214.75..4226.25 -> -0.61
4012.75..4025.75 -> 0.78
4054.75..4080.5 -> 2.69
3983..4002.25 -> 0.97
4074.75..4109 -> 2.30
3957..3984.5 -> 1.17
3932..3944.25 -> 0.52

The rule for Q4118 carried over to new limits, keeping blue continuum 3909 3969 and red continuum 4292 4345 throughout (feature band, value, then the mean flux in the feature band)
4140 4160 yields 0.8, 12.8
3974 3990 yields 0.1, 14.3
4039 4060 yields 2.5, 12.3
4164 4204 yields -0.4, 13.3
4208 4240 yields -1.7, 13.7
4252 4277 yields 0.8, 12.3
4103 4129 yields 1.0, 13.1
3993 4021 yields 1.2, 13.6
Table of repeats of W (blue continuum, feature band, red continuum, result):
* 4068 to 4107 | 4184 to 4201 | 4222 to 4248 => -0.003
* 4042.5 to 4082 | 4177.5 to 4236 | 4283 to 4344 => -0.098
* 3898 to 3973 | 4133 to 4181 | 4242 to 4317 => 0.035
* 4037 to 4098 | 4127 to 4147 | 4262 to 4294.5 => -0.021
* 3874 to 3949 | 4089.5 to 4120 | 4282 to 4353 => 0.041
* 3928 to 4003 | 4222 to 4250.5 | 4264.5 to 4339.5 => -0.066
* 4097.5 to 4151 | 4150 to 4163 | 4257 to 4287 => -0.009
